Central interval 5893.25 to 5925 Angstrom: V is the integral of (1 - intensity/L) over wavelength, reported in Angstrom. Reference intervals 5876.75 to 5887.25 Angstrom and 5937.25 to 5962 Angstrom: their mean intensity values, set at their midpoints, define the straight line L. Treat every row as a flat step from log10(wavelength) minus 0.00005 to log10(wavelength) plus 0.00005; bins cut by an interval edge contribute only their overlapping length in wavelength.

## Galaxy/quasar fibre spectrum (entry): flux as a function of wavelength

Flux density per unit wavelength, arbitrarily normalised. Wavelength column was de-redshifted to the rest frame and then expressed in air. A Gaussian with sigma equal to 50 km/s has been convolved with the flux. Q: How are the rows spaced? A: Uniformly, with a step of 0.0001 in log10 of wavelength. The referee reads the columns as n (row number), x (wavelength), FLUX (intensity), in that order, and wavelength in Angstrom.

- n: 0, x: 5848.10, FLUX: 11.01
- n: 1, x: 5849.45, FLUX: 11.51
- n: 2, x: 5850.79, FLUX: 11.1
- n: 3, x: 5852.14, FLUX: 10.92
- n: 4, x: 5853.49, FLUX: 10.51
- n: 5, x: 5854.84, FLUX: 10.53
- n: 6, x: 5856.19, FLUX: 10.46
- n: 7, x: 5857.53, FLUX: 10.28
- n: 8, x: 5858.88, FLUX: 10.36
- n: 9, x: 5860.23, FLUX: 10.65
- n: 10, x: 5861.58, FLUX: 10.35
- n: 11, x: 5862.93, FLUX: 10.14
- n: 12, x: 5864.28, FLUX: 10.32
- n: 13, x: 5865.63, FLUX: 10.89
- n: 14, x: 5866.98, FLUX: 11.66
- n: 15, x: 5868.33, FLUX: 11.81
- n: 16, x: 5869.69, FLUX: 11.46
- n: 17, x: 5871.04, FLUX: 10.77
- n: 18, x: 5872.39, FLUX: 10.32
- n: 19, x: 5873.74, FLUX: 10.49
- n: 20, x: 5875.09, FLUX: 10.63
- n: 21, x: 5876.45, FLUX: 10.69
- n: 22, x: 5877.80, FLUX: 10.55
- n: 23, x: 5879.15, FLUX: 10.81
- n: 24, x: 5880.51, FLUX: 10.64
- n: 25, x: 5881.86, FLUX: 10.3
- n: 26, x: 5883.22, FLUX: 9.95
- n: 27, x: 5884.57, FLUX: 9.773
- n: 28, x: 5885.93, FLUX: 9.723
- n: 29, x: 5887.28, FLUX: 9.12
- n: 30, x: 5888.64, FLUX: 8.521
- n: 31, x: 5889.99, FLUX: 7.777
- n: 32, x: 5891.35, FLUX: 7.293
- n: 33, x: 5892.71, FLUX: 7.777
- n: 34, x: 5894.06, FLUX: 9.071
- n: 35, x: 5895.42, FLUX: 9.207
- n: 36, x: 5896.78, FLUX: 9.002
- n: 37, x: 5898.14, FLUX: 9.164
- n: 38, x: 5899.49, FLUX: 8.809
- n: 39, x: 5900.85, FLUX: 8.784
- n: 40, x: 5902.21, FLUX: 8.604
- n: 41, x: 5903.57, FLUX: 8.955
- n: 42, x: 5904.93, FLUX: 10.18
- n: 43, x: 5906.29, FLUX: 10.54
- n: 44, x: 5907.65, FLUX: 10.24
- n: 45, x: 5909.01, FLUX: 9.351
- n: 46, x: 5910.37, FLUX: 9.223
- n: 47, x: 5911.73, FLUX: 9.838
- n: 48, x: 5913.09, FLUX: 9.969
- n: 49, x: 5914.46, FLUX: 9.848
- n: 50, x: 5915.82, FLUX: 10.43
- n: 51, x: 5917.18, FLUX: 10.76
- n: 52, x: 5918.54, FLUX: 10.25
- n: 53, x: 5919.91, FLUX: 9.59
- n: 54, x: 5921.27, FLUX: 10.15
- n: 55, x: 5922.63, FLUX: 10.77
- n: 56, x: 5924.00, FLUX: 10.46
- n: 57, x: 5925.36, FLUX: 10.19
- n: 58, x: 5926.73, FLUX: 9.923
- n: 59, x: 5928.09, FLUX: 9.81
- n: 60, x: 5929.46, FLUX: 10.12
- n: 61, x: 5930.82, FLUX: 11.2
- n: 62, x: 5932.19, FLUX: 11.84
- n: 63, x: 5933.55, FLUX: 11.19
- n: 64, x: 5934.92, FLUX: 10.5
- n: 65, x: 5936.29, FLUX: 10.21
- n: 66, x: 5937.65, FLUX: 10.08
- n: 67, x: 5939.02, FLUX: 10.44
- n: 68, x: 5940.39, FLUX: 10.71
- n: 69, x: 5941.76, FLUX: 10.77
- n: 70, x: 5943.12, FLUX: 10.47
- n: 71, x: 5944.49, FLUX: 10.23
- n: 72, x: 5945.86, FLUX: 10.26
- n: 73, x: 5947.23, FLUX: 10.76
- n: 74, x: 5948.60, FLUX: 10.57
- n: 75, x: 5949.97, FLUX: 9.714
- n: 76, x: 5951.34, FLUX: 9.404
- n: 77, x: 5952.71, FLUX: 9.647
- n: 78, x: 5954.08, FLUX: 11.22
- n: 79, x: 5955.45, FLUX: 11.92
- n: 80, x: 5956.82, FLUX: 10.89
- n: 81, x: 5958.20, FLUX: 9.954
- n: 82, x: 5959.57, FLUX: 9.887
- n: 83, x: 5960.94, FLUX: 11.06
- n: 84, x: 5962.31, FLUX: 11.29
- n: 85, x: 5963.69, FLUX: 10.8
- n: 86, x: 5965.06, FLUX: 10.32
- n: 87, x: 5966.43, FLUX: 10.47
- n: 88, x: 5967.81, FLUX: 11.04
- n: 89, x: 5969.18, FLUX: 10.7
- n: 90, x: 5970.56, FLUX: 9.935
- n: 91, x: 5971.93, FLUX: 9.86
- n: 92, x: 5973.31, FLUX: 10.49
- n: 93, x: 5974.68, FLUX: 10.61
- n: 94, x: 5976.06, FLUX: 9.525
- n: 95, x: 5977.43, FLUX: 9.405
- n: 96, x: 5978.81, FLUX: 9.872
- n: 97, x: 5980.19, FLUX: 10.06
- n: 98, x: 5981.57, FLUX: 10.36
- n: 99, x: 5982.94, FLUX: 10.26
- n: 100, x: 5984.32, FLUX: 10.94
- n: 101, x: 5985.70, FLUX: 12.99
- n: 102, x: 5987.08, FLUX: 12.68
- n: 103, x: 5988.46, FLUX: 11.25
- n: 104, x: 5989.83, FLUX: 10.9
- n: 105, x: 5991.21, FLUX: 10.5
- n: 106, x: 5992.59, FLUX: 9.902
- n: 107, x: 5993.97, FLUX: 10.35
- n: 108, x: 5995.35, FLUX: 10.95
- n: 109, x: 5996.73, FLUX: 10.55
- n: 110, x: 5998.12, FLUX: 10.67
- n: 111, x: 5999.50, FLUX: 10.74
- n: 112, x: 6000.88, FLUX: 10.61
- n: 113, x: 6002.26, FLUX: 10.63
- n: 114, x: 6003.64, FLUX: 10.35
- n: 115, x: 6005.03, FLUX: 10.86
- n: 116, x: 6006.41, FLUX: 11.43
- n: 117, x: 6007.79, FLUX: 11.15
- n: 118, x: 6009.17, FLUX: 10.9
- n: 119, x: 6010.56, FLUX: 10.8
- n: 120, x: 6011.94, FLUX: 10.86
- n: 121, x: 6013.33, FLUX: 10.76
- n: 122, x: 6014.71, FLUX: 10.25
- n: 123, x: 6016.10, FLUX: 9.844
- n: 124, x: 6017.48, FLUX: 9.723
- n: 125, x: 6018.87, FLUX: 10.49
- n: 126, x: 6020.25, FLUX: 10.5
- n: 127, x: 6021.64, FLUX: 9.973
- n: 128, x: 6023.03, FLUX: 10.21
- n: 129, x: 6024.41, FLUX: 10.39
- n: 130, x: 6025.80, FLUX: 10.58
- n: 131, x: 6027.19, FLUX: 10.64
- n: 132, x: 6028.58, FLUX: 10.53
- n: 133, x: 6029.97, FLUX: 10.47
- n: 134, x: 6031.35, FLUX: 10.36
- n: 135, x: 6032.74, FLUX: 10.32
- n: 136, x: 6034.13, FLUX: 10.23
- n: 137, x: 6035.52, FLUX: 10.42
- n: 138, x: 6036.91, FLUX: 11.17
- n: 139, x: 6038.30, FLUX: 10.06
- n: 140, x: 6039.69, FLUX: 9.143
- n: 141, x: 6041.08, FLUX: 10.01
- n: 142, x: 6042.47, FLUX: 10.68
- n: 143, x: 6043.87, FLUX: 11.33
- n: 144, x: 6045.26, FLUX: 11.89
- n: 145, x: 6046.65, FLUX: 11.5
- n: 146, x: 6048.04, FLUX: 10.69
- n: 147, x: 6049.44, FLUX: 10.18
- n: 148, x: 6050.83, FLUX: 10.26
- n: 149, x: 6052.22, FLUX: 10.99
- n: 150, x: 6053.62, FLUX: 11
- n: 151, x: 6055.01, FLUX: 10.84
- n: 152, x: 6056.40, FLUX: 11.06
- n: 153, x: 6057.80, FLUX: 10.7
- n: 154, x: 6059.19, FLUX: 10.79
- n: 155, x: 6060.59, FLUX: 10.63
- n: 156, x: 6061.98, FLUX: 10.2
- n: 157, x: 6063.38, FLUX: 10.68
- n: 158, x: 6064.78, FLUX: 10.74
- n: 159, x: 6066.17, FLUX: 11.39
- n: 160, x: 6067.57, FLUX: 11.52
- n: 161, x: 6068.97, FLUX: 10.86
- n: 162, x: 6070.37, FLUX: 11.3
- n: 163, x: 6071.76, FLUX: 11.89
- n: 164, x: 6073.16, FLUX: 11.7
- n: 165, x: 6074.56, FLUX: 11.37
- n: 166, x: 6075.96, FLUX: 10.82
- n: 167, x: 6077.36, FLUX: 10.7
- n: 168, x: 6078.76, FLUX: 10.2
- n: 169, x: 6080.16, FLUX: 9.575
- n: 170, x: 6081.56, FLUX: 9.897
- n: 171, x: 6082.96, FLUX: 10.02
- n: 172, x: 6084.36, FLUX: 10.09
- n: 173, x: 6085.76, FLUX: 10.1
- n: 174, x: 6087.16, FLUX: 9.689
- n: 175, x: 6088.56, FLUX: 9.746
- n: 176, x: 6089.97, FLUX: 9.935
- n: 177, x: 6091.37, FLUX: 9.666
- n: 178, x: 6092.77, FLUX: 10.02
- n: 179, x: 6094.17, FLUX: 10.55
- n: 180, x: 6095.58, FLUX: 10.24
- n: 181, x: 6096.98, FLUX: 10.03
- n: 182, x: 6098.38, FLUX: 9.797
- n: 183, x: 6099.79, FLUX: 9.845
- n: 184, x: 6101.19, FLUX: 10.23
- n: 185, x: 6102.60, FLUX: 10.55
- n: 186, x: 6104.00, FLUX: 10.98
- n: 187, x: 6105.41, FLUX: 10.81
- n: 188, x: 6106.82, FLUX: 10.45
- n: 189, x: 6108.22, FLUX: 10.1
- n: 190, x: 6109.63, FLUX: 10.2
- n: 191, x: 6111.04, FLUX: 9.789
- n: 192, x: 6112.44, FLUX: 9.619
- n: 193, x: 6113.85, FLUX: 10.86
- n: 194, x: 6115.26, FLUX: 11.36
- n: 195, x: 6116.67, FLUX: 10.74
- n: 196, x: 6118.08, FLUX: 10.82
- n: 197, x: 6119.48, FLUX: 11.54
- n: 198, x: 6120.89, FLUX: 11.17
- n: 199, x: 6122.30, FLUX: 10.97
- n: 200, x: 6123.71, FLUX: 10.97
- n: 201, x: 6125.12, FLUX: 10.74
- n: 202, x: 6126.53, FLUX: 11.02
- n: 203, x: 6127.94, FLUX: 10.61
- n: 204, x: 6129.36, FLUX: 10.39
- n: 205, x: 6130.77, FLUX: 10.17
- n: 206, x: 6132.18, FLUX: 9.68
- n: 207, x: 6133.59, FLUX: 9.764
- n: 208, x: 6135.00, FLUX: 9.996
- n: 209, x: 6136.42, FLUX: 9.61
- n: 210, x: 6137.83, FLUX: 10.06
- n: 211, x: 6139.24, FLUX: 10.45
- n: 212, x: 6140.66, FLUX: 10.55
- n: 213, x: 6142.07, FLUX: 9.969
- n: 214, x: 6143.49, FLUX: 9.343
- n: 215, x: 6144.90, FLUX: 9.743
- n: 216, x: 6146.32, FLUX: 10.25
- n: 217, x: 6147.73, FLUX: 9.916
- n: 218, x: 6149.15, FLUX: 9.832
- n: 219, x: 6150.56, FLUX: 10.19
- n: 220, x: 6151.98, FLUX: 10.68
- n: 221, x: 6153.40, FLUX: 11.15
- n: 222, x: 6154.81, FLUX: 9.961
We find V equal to 1.9 Angstrom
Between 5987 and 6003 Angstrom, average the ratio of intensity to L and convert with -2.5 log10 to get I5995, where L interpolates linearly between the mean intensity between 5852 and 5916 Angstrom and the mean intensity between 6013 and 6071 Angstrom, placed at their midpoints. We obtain -0.04 mag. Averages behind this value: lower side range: 9.92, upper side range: 10.6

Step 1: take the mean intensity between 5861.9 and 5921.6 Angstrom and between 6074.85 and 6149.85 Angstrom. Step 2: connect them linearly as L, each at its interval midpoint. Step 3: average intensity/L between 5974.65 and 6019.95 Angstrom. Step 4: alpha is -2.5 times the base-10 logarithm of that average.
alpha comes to -0.06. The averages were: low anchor 9.85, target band 10.6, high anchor 10.3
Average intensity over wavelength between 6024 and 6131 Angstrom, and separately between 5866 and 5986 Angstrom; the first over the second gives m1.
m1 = 1.04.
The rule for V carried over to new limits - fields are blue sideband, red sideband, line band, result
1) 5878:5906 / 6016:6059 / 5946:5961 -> -1.0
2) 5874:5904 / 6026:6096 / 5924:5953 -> -2.1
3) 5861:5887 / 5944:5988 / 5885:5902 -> 3.0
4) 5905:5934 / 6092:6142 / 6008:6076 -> -2.2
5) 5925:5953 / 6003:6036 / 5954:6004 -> -0.9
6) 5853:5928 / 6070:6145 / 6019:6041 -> -0.2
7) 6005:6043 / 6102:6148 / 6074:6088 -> 0.3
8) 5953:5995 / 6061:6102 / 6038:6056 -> -0.3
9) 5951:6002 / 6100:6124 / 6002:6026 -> 0.2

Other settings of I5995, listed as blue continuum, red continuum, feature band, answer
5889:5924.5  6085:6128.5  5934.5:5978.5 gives -0.077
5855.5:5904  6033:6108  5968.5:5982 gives 0.015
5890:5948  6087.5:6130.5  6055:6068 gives -0.054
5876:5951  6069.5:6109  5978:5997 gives -0.075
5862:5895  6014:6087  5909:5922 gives 0.018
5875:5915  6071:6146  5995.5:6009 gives -0.092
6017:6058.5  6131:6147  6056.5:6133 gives -0.033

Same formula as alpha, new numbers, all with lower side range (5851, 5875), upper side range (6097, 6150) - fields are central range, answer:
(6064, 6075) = -0.09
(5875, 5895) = 0.13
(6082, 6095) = 0.04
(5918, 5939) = 0.02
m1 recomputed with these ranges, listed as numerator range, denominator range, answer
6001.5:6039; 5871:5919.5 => 1.09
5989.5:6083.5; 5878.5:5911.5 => 1.15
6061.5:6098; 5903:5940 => 1.03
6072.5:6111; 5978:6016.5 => 0.95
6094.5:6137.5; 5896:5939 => 1.04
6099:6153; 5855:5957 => 1.02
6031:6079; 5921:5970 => 1.03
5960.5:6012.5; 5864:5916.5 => 1.09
